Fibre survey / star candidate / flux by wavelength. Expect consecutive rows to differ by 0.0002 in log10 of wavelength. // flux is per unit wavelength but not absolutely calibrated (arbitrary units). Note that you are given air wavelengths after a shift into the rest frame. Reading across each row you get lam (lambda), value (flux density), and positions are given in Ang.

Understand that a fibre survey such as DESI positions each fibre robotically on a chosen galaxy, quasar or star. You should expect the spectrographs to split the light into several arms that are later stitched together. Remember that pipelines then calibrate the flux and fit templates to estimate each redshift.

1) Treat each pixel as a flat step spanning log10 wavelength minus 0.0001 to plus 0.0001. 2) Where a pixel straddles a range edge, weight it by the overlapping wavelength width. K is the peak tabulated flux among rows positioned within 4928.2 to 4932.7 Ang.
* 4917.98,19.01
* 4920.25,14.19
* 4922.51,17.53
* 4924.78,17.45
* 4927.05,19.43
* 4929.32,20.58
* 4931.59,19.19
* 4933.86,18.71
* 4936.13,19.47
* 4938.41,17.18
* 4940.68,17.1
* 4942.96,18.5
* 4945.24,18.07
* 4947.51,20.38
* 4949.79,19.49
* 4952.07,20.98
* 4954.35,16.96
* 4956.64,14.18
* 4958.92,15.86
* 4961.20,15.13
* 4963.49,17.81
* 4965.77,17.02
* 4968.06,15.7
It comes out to 20.58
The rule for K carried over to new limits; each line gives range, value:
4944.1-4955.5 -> 20.98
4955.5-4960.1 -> 15.86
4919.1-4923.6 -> 17.53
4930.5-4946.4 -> 19.47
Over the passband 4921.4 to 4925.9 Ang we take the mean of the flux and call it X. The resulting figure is 17.5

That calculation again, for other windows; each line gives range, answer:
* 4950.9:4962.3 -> 16.6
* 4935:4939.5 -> 18.3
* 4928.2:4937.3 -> 19.5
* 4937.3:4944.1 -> 17.6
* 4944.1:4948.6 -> 19.2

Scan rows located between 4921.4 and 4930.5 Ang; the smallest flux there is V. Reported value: 17.45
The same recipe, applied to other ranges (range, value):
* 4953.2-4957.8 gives 14.18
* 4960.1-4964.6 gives 15.13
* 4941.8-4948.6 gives 18.07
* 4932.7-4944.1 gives 17.1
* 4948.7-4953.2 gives 19.49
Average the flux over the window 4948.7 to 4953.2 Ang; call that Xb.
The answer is 20.2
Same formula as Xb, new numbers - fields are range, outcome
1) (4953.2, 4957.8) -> 15.6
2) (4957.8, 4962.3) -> 15.5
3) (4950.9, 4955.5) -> 18.9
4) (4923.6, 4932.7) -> 19.1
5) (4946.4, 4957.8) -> 18.4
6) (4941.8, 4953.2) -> 19.5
